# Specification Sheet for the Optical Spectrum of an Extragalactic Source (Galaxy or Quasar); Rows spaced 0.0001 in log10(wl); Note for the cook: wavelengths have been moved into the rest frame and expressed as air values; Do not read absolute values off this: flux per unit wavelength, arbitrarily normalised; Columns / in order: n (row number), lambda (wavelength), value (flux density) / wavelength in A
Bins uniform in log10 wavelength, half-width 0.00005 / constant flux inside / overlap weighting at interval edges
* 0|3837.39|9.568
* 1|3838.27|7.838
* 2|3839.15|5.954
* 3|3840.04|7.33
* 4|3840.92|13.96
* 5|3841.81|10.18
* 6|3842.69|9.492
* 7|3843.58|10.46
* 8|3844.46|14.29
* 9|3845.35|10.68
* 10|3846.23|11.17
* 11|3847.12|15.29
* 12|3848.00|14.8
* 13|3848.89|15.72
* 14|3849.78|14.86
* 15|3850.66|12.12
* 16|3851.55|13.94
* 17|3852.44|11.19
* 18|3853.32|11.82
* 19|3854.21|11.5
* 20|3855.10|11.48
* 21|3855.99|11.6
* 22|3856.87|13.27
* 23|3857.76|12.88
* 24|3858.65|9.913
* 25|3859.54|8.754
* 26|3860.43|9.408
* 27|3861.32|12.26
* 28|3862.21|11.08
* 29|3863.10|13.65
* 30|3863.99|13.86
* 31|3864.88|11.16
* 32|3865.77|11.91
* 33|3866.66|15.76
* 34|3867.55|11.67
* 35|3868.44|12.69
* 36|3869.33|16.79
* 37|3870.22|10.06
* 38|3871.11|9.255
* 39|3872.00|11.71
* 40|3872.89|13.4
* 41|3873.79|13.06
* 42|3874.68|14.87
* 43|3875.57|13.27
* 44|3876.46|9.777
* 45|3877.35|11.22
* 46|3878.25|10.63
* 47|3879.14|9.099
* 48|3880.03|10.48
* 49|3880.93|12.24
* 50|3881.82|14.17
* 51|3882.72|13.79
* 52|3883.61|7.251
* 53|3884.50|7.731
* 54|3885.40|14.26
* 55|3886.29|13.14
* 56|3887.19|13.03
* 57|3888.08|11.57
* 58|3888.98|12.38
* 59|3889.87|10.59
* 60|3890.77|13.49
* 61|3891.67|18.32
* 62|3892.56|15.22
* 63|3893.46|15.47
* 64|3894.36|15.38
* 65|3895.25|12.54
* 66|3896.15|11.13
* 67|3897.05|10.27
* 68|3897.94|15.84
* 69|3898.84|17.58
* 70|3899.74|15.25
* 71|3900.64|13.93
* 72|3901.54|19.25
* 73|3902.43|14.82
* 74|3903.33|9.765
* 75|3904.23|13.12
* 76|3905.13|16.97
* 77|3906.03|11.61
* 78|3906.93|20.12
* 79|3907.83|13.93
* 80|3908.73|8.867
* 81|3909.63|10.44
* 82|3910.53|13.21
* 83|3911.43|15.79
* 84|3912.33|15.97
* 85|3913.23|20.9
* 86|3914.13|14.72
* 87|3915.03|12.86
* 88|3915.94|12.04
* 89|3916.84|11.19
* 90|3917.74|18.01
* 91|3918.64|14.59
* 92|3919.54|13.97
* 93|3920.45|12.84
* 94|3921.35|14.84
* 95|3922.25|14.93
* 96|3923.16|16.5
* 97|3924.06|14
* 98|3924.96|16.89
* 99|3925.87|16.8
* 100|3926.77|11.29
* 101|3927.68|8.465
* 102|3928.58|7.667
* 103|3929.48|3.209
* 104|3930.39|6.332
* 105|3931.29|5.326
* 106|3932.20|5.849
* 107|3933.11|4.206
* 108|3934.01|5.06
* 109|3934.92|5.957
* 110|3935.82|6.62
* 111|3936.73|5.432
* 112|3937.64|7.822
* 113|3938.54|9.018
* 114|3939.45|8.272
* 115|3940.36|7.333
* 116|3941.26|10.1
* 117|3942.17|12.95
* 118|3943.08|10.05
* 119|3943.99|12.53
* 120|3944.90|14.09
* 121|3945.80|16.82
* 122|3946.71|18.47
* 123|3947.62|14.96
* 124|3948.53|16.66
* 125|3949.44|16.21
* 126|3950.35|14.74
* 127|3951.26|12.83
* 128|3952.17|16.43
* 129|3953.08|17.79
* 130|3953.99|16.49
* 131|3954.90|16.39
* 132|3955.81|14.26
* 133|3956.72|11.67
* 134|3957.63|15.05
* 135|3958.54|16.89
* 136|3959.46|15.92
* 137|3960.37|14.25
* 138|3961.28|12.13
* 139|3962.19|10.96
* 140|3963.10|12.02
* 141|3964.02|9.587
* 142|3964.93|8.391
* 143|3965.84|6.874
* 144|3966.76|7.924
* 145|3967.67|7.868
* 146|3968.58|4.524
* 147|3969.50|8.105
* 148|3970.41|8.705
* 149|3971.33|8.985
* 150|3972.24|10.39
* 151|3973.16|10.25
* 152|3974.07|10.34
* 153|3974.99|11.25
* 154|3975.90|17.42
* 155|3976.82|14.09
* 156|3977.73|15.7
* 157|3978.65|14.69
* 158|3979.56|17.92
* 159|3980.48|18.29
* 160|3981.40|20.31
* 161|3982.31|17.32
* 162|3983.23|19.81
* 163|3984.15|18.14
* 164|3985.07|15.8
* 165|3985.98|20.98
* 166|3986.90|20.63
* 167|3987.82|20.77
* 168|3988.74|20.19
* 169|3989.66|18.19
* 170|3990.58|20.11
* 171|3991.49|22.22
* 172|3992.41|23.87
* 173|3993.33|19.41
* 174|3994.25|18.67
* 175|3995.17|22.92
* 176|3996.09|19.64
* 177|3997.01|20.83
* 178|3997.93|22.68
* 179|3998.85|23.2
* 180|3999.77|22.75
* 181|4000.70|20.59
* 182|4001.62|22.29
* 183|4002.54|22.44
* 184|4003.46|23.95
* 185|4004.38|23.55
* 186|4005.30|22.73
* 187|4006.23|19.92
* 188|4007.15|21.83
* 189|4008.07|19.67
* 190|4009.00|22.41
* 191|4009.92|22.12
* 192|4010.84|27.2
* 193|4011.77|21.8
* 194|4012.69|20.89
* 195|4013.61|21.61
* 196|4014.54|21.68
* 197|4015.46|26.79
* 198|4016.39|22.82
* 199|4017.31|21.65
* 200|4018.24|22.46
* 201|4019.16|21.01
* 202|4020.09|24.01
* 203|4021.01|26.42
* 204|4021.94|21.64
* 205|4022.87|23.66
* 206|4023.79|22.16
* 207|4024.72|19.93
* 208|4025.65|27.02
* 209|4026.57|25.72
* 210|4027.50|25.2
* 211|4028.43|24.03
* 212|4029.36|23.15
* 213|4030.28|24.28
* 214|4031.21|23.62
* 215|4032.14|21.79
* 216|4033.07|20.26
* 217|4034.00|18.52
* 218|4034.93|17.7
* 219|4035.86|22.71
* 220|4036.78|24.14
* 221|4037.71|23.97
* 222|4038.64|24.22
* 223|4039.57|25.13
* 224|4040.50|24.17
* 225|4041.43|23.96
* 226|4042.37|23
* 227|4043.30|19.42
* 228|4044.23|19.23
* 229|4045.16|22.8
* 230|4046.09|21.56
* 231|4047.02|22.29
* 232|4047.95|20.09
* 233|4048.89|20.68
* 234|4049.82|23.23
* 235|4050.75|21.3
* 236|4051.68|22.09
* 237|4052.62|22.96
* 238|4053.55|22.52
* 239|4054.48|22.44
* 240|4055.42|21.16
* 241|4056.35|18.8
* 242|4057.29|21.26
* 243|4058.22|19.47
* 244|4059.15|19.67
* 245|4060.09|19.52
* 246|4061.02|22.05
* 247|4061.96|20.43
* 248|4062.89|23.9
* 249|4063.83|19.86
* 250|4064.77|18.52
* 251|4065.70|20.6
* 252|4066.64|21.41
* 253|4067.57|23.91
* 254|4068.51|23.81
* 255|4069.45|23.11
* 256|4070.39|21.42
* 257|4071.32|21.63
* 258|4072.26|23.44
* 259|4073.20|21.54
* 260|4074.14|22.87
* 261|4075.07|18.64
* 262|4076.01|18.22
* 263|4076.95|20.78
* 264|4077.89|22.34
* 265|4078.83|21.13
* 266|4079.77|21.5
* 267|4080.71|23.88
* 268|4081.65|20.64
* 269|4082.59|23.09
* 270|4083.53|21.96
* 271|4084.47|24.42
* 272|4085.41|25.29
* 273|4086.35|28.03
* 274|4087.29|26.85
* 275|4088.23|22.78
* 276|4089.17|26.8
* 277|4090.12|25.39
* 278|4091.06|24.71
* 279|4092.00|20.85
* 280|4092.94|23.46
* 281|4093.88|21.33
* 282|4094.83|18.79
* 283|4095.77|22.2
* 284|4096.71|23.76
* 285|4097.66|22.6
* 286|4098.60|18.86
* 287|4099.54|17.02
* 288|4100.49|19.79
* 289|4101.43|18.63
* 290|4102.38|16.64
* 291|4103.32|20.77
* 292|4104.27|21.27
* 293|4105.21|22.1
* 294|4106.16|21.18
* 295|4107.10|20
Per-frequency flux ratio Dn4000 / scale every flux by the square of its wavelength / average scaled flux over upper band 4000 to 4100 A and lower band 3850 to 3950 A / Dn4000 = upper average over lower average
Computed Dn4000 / 1.9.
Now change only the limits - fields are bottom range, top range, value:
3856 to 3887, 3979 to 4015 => 1.88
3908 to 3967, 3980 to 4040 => 1.87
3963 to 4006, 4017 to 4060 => 1.36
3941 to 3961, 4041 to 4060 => 1.51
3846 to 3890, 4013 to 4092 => 2.02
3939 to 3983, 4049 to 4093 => 1.79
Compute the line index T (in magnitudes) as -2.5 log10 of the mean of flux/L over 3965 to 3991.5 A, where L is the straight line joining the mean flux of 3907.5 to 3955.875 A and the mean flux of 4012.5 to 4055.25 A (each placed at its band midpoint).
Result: 0.182 mag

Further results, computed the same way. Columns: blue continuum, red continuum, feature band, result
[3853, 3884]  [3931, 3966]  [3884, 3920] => -0.18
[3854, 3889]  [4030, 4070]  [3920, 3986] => 0.32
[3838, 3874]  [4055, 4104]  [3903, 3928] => 0.03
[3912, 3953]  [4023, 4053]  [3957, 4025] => 0.00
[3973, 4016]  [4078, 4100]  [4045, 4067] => 0.04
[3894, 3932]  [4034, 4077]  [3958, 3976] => 0.48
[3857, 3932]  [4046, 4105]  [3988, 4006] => -0.20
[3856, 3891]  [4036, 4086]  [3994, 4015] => -0.17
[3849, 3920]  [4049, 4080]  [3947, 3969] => 0.25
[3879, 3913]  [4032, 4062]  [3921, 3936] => 0.49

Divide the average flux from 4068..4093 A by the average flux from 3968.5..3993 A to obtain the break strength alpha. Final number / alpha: 1.42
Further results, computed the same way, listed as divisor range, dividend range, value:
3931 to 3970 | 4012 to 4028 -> 2.05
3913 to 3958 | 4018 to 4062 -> 1.83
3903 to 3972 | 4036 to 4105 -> 1.82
